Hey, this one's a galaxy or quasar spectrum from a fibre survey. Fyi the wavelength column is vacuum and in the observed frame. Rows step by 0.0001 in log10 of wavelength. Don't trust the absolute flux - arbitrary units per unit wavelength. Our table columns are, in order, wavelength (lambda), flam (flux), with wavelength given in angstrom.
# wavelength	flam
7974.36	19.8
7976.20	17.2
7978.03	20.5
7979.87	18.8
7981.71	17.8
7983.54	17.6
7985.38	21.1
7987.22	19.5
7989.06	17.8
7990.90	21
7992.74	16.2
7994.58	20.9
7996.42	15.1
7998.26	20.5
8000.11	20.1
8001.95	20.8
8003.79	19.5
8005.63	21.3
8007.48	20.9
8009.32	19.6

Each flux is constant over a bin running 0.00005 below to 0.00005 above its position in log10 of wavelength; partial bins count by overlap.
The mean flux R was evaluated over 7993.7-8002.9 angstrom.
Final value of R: 19.5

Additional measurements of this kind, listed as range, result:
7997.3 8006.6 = 20.4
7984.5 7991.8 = 19.8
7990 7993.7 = 18.6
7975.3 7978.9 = 18.9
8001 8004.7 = 20.2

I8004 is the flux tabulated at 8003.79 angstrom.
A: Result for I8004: 19.5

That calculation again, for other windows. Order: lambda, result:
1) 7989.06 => 17.8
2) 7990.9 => 21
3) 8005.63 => 21.3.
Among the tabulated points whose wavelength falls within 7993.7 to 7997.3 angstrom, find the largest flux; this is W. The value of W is 20.9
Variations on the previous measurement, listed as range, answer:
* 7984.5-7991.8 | 21.1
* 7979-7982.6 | 18.8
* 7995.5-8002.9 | 20.8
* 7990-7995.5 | 21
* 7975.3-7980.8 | 20.5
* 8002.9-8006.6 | 21.3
